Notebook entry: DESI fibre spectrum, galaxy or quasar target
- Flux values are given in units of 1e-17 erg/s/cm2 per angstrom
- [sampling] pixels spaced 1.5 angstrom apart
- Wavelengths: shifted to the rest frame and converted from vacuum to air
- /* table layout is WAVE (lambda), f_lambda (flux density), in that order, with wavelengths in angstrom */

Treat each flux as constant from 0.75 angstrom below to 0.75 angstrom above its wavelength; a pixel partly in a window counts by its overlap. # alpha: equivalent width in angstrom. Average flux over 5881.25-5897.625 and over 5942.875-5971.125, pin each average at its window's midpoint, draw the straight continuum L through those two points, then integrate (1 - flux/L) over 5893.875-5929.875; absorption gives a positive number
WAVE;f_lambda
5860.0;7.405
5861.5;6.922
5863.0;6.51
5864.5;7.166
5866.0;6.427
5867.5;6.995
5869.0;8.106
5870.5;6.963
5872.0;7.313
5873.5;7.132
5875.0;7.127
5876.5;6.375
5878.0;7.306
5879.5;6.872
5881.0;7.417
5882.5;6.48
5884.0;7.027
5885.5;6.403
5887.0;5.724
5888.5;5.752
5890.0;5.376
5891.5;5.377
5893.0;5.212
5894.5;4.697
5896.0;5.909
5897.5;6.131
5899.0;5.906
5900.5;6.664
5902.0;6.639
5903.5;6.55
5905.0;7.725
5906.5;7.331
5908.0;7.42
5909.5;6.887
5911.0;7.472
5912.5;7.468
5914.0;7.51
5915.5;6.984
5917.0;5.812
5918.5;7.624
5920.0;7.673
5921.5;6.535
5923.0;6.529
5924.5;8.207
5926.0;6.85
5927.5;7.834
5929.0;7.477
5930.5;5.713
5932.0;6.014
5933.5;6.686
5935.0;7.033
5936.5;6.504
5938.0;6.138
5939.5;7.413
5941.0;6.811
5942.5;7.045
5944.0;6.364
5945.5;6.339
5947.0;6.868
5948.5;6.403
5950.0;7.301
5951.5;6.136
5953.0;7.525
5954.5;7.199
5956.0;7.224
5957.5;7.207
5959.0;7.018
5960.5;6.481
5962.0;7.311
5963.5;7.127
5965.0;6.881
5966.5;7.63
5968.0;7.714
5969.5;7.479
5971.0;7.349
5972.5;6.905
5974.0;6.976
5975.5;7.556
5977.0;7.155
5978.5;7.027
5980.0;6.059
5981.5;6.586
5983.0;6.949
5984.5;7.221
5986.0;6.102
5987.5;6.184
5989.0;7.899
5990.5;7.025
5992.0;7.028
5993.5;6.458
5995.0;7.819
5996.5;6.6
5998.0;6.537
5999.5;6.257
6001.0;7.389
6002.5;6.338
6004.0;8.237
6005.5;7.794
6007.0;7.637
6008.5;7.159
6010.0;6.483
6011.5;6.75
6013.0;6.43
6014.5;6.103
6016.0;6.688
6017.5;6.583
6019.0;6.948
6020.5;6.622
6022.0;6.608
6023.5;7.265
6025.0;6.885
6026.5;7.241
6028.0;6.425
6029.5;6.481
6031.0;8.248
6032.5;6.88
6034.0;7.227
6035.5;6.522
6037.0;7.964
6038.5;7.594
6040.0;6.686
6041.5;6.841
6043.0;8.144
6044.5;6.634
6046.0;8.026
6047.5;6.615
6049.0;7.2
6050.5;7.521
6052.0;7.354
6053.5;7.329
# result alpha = -3.8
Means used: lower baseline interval 5.86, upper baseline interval 7.02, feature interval 6.91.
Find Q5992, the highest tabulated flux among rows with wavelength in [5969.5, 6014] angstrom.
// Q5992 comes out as 8.237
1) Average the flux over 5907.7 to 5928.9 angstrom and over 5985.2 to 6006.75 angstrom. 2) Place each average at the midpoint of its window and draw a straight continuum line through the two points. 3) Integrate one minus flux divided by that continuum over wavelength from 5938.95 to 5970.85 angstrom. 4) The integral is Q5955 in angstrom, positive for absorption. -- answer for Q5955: 0.3 angstrom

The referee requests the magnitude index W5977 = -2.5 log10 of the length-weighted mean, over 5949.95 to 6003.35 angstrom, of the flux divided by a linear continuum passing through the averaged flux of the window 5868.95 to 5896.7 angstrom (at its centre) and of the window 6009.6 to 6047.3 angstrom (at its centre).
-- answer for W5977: -0.035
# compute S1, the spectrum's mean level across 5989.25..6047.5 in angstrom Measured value 7.02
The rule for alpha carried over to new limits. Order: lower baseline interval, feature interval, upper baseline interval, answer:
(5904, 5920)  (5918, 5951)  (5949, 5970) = 1.5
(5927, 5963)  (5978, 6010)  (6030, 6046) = 0.6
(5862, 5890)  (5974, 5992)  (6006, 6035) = -0.1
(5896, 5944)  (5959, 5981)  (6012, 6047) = -0.5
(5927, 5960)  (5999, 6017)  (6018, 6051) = 0.2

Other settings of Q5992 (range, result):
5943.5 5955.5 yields 7.525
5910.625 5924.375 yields 7.673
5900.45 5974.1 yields 8.207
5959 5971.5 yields 7.714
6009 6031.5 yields 8.248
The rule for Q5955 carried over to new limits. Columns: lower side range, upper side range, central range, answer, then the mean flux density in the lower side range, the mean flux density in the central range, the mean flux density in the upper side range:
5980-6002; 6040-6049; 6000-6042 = 0.2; 6.83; 7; 7.2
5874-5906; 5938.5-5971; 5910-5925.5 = -1.3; 6.33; 7.17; 7.02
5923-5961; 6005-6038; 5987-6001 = 0.0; 6.87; 6.91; 6.95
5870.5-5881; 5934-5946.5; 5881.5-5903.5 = 3.1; 7.04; 5.99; 6.71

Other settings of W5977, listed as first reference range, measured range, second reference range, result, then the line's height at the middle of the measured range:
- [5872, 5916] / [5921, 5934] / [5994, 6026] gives -0.032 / 6.68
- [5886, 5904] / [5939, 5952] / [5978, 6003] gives -0.067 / 6.34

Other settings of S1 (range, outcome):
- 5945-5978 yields 7.09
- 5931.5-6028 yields 6.92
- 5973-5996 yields 6.93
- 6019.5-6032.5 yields 6.97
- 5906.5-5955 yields 6.94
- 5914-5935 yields 6.94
